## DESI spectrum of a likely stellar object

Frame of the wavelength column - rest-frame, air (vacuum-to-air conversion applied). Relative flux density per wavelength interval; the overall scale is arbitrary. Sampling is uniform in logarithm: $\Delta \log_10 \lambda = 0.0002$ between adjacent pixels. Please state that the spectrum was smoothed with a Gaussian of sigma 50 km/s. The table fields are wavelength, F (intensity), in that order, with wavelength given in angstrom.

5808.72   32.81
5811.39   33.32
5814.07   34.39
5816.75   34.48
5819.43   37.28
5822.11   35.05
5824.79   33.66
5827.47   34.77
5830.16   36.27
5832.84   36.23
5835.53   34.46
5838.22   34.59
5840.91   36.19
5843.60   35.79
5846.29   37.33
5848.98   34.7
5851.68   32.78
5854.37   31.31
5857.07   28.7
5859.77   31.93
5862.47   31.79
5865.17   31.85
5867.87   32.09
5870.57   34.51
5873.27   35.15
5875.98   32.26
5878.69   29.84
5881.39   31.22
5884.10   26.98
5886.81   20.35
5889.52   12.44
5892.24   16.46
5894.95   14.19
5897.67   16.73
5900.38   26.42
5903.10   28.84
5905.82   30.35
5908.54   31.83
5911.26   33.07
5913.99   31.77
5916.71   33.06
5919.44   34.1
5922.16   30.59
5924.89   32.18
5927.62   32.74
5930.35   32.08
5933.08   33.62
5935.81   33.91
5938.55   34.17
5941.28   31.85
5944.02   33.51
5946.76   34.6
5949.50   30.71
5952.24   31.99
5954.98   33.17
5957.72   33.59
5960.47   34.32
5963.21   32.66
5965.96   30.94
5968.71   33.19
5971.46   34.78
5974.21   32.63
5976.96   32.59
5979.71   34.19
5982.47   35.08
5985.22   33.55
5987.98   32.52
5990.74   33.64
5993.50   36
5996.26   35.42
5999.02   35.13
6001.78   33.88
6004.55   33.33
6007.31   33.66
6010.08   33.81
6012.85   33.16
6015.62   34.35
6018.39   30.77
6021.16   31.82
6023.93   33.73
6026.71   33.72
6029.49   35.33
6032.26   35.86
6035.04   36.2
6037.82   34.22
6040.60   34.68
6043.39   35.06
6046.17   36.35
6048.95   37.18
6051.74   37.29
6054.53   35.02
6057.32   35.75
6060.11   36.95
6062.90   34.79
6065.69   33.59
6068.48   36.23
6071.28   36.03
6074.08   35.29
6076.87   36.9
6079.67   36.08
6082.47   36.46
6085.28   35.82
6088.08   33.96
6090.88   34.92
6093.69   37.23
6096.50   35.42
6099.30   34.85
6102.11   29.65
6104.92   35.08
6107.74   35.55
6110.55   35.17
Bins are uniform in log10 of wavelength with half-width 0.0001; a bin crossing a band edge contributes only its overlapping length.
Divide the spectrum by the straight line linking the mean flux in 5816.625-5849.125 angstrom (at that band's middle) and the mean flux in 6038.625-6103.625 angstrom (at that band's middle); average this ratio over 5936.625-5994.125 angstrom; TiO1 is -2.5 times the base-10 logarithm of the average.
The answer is 0.07 mag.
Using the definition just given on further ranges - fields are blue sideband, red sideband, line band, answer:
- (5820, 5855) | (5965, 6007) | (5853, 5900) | 0.28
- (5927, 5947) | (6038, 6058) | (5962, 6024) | 0.03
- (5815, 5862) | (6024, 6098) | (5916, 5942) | 0.06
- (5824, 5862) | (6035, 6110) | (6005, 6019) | 0.06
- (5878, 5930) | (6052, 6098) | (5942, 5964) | -0.12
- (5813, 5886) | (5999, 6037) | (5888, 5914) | 0.37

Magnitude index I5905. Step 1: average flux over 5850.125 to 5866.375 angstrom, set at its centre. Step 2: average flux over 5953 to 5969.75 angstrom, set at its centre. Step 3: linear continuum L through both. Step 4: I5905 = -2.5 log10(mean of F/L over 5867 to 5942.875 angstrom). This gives 0.11 mag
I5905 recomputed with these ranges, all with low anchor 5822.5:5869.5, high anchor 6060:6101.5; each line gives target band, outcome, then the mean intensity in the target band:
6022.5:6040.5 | 0.010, 34.8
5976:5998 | 0.020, 34.2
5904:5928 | 0.073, 32.1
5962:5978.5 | 0.061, 32.8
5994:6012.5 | 0.022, 34.2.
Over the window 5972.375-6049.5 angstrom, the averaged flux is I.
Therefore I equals 34.2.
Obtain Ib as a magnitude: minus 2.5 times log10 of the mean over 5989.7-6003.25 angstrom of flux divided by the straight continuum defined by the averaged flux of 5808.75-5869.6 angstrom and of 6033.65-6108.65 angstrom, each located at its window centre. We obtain 0.00 mag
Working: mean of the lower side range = 34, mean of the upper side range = 35.4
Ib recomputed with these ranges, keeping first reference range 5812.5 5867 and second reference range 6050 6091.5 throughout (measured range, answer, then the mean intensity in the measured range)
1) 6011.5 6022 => 0.089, 32.6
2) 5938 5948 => 0.044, 33.5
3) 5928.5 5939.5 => 0.044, 33.4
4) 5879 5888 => 0.275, 26.7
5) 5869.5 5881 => 0.052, 32.8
